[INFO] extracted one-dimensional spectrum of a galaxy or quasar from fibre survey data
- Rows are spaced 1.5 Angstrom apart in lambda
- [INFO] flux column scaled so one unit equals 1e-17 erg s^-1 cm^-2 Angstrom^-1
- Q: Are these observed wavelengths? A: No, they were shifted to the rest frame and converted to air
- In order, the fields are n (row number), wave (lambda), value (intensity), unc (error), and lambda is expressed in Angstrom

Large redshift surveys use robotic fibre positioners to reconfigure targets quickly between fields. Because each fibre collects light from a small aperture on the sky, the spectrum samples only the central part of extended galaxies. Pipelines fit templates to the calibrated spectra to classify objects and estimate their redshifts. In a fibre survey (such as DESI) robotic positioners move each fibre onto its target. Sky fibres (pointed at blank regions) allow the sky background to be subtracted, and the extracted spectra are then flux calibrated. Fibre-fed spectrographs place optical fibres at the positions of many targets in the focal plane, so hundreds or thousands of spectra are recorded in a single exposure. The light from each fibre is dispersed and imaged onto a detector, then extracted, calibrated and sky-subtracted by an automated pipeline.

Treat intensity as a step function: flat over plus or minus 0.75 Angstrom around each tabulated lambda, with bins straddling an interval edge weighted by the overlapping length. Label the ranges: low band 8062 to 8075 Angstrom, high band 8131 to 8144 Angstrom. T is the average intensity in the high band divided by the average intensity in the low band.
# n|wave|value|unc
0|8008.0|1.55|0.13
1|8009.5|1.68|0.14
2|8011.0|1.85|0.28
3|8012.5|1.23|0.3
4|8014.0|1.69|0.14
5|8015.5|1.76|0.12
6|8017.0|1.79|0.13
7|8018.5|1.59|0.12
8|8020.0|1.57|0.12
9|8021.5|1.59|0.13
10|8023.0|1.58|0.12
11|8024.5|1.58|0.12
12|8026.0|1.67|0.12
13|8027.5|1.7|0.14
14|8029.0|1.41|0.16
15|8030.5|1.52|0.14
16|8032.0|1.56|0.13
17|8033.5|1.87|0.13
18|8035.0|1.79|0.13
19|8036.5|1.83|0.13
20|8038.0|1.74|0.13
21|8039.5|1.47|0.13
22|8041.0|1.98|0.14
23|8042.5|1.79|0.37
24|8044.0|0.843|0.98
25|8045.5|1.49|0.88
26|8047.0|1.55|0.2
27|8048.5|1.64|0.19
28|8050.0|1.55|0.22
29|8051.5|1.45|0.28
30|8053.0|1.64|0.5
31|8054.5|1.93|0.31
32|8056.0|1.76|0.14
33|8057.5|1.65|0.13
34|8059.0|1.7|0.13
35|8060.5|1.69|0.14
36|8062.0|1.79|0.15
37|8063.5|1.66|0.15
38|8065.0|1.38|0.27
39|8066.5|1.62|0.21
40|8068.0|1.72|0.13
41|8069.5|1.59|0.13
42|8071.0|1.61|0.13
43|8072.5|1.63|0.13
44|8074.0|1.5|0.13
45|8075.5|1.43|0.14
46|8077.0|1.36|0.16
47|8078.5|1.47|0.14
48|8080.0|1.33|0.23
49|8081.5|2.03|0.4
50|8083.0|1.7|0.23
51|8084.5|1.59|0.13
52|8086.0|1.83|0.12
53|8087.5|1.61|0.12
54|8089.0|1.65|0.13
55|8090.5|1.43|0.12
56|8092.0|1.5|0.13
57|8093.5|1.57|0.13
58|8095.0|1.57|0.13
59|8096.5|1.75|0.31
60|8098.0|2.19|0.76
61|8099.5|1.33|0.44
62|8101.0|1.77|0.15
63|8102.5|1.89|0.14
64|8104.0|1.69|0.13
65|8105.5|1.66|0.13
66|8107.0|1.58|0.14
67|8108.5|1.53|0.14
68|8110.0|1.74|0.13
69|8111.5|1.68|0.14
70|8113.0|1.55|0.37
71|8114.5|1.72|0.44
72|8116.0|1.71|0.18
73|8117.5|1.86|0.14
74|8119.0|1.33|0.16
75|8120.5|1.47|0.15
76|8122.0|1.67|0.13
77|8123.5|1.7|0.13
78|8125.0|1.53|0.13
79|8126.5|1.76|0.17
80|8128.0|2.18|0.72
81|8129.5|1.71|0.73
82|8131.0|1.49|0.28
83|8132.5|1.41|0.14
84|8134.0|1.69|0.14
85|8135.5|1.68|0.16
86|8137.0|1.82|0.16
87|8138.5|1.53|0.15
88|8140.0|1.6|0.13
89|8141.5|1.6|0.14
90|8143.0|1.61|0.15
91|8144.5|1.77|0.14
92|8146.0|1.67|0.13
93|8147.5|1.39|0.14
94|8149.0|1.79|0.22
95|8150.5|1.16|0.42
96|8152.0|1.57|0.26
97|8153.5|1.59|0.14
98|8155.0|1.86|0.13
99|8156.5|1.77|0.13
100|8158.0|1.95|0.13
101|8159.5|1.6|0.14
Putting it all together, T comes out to 1.01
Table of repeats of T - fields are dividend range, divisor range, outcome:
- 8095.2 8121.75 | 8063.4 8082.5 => 1.07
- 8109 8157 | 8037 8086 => 1.02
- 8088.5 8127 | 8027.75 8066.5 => 1.01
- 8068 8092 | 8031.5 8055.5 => 0.97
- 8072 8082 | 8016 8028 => 0.93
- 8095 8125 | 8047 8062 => 1.00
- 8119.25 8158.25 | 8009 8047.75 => 1.02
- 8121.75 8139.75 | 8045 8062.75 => 1.01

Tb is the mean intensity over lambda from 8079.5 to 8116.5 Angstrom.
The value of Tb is 1.67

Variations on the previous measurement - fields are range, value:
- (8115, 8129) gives 1.69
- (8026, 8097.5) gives 1.62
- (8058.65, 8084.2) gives 1.6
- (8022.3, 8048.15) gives 1.61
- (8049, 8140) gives 1.64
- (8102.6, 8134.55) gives 1.66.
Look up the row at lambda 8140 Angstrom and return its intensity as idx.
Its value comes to 1.6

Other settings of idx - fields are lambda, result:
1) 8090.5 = 1.43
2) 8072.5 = 1.63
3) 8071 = 1.61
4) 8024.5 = 1.58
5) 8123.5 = 1.7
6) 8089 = 1.65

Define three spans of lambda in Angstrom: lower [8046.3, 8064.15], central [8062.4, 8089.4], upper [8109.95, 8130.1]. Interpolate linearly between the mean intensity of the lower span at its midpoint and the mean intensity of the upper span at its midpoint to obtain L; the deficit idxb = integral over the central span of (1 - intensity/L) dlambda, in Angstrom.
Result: 1.23 Angstrom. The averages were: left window 1.67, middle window 1.6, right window 1.68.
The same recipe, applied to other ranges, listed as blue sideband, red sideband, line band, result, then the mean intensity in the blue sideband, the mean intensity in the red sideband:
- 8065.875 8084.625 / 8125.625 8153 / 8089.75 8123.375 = -0.8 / 1.58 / 1.63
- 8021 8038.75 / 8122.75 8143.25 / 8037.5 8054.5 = 0.9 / 1.65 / 1.67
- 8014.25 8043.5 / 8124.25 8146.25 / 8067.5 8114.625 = 1.1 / 1.67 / 1.67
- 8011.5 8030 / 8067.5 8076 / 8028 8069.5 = -1.1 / 1.6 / 1.58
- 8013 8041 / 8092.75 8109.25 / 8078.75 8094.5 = 0.6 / 1.66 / 1.68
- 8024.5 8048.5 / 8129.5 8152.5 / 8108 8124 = -0.4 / 1.61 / 1.59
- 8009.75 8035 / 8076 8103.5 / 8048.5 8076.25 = 0.1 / 1.63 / 1.64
